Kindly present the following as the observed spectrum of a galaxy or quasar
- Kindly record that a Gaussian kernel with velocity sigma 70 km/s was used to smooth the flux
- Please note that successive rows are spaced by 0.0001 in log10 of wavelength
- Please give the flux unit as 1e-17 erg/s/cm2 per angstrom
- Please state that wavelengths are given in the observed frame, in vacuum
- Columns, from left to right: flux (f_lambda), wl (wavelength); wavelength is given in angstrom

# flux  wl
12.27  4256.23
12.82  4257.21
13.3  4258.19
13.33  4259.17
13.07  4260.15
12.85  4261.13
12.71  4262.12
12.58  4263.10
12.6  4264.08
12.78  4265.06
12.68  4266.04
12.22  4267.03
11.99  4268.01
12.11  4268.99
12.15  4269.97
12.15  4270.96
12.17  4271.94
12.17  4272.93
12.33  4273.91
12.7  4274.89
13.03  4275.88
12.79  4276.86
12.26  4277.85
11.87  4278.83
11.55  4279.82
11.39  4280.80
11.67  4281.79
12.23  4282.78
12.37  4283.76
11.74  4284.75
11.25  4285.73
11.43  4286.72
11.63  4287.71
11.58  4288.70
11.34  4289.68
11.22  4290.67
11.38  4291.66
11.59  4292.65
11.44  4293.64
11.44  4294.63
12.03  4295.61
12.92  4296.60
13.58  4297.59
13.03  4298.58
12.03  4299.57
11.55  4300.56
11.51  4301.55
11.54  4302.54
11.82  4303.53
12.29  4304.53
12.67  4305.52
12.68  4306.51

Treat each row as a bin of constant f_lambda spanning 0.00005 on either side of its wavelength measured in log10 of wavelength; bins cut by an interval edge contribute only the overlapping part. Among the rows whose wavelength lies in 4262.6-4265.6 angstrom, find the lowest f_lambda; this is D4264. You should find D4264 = 12.58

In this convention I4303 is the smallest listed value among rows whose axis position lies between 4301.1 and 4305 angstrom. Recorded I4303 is 11.51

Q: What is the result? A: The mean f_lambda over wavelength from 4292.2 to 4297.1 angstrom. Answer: 11.9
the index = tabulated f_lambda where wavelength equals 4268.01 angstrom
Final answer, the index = 11.99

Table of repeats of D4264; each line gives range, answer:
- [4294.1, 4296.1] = 11.44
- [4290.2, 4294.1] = 11.22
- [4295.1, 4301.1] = 11.55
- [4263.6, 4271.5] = 11.99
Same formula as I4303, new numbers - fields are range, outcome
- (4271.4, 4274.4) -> 12.17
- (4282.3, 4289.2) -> 11.25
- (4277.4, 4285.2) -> 11.39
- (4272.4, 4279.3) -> 11.87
